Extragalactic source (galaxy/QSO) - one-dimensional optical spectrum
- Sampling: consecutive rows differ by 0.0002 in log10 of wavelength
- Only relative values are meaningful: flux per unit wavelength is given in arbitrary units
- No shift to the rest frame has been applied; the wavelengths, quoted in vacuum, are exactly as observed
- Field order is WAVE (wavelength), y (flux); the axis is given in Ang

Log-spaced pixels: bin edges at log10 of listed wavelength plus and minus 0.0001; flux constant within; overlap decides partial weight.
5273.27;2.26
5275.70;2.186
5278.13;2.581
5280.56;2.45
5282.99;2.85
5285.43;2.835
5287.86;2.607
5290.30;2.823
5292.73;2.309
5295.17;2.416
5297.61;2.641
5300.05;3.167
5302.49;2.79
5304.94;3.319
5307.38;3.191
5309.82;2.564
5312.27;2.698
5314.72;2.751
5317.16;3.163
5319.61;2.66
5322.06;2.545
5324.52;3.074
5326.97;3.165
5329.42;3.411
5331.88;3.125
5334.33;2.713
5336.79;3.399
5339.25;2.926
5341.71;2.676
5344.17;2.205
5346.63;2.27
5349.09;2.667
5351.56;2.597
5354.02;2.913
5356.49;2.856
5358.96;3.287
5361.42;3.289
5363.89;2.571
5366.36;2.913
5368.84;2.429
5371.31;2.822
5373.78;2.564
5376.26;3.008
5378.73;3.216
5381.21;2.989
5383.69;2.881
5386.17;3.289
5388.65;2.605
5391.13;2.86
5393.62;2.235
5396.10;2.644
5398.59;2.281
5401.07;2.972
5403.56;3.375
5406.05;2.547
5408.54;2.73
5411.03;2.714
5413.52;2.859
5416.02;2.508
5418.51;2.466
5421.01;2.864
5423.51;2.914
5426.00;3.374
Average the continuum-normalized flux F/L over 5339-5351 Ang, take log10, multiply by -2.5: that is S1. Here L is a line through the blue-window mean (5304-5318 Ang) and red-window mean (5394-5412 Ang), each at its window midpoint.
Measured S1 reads 0.137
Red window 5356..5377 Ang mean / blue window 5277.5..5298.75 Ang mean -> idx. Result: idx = 1.1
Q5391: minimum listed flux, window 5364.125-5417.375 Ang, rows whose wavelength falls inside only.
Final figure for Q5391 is 2.235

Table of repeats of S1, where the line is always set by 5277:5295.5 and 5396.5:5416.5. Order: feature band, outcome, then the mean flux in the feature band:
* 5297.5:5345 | -0.103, 2.92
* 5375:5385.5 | -0.118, 3.04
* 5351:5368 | -0.085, 2.92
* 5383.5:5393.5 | -0.040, 2.83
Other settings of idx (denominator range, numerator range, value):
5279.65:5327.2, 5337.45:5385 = 1.00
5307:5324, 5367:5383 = 1.02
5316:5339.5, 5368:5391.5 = 0.95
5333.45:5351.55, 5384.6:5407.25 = 1.03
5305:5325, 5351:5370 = 1.01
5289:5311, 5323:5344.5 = 1.07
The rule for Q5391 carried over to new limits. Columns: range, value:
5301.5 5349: 2.205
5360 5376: 2.429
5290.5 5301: 2.309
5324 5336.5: 2.713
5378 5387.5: 2.881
